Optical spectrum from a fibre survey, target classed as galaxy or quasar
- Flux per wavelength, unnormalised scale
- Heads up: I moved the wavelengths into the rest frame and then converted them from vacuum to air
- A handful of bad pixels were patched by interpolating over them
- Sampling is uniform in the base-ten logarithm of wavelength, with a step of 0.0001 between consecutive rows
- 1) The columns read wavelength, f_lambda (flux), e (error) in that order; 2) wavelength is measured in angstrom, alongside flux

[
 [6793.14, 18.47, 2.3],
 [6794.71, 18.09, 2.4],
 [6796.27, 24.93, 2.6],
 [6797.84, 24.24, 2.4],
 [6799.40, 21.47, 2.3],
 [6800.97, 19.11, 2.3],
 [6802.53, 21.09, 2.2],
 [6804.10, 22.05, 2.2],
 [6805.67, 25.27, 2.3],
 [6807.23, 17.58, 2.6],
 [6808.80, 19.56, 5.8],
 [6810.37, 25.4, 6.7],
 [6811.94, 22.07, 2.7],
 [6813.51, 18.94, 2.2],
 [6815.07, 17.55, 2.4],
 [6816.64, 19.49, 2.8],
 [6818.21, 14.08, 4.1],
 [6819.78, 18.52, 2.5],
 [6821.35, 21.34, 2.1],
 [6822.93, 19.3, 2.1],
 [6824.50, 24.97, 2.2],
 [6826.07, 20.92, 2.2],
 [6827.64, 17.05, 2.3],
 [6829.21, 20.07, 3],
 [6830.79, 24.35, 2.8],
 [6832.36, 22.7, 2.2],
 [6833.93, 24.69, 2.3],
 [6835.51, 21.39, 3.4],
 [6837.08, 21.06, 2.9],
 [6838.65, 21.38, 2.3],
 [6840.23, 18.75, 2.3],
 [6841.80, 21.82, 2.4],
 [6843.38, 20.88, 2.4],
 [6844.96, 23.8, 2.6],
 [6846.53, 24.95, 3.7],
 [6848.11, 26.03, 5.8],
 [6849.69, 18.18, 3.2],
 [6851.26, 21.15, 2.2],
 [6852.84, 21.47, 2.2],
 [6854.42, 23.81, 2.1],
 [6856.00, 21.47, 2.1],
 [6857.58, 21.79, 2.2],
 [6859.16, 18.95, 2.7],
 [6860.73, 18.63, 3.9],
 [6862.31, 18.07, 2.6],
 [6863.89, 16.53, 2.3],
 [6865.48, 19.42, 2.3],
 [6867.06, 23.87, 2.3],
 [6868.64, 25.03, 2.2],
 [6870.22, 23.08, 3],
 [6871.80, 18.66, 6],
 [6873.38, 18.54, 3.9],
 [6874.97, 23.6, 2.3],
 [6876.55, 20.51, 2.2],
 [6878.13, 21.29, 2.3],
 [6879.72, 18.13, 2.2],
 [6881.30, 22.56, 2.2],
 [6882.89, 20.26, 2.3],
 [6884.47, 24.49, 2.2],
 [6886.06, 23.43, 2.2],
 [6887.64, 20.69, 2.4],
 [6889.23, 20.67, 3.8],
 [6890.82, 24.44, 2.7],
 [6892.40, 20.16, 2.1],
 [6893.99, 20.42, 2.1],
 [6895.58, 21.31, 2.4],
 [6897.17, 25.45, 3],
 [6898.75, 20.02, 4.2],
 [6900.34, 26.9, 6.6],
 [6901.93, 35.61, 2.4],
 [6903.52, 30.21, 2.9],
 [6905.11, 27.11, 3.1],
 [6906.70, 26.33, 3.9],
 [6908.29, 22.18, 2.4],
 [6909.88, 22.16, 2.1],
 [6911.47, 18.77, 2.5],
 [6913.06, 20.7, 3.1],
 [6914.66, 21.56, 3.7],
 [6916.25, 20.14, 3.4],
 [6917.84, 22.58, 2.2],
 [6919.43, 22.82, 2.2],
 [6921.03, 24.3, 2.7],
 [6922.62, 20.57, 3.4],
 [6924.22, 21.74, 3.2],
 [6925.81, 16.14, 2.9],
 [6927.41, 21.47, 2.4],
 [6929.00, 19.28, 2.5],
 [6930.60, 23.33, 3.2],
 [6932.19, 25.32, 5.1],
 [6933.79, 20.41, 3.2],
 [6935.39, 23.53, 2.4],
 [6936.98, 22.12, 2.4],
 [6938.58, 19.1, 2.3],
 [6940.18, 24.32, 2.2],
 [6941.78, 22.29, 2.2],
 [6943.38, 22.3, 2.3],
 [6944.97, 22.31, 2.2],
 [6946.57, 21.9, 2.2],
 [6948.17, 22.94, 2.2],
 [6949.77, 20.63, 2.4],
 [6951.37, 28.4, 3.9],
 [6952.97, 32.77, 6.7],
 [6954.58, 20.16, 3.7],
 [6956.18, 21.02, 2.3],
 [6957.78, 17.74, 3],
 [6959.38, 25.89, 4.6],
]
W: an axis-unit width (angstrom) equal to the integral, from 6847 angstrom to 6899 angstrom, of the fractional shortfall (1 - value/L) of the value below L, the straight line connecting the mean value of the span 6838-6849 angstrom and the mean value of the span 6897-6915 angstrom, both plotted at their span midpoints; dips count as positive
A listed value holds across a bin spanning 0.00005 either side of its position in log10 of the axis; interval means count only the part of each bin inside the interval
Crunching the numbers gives 5.0 angstrom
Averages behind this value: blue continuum 22.5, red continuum 24.8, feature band 21.3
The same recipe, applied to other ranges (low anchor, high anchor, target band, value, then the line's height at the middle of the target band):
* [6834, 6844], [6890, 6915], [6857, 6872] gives 1.24 angstrom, 22.3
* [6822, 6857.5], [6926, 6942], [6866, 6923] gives -2.31 angstrom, 21.9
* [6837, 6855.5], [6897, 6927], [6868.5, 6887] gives 0.93 angstrom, 22.6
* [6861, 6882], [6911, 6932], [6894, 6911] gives -3.54 angstrom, 21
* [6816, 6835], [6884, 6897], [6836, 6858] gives -0.82 angstrom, 21.1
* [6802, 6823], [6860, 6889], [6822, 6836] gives -0.92 angstrom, 20.4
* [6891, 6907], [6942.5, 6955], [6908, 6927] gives 2.84 angstrom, 24.8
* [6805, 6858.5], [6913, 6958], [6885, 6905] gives -2.19 angstrom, 21.8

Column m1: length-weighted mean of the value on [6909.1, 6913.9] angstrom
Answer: 20.5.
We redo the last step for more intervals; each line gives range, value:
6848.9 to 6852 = 19.7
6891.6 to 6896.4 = 20.7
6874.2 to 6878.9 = 21.8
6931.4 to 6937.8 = 22.8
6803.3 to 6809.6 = 21.1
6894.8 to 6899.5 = 22.3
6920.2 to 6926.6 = 20.7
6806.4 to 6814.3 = 20.8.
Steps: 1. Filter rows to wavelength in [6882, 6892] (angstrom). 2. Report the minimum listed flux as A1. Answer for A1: 20.26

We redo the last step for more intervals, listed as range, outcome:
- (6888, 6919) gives 18.77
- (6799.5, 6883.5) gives 14.08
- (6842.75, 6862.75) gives 18.07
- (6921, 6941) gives 16.14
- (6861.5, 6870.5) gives 16.53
